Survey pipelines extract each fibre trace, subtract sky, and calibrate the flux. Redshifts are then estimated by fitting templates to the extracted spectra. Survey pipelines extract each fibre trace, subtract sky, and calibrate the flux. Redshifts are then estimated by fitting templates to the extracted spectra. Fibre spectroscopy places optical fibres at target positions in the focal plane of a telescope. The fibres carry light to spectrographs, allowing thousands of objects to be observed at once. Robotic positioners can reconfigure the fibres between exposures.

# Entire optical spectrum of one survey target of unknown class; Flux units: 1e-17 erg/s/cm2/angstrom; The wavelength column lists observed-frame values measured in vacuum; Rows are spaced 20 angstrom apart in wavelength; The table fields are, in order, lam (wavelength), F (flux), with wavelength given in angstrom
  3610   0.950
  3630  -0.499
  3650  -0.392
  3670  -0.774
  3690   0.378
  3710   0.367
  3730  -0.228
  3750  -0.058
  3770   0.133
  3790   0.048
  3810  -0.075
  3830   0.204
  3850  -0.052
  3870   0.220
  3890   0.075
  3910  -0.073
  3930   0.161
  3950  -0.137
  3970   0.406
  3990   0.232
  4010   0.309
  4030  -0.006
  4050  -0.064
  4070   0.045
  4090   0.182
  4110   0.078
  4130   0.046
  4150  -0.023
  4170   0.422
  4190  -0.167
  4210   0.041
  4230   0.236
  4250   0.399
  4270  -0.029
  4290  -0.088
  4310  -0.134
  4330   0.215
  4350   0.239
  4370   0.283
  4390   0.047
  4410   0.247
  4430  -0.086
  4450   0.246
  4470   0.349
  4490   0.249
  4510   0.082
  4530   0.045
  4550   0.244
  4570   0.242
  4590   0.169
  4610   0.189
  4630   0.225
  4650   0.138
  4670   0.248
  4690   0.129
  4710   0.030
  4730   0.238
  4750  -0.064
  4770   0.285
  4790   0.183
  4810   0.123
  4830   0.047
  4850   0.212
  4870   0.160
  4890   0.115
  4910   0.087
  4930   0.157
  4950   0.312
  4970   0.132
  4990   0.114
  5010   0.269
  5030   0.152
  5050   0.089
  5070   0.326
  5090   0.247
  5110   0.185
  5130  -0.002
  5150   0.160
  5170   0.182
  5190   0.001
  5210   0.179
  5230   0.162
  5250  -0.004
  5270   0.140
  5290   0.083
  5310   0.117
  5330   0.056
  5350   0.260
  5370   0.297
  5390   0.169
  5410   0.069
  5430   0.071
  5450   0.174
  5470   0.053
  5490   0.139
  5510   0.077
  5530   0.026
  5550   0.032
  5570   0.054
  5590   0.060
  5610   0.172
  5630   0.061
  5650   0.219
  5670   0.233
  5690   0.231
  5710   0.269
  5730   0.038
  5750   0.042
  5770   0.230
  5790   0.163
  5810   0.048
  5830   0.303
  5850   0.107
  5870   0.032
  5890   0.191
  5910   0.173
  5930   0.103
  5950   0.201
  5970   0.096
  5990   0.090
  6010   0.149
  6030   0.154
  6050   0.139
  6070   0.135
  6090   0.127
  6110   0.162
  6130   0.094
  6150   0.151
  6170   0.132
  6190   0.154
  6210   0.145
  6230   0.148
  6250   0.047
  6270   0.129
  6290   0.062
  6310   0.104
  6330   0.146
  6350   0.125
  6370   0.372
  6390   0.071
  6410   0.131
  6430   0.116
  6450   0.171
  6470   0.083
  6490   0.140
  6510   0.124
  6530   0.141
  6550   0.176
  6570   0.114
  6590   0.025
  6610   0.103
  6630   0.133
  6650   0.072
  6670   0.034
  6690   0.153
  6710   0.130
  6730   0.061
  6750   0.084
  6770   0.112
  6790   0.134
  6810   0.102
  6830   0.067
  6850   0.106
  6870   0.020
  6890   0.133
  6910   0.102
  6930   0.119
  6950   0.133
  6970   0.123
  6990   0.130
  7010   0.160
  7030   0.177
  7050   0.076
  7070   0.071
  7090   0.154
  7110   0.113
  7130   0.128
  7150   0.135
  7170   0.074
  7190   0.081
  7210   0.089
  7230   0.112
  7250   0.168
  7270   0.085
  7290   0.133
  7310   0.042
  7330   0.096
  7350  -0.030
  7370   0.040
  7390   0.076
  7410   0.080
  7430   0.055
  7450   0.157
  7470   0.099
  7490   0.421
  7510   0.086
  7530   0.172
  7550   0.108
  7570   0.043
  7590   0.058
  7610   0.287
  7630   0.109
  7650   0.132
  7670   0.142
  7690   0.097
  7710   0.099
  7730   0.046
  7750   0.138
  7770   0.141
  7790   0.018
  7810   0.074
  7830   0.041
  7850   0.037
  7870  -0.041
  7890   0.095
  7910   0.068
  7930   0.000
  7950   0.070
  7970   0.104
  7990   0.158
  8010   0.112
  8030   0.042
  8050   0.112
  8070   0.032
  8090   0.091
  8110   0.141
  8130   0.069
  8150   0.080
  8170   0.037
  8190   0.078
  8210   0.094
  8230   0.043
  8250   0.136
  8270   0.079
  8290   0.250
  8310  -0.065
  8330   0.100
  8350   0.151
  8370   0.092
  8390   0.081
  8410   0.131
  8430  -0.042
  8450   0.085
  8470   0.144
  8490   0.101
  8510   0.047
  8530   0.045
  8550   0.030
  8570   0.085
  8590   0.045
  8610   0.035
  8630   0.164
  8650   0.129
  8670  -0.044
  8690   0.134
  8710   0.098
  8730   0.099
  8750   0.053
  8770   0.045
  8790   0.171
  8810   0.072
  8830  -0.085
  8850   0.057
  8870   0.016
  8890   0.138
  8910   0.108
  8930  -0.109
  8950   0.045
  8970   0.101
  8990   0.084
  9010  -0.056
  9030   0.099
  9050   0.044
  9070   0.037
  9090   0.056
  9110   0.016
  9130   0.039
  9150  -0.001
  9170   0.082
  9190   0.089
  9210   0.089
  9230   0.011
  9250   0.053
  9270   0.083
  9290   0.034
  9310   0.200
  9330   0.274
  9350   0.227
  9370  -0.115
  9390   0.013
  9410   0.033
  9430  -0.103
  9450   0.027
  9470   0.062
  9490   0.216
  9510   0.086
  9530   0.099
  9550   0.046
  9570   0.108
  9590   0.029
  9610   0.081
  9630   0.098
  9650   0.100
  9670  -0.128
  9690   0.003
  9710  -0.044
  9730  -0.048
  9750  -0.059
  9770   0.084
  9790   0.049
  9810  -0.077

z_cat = 0.142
